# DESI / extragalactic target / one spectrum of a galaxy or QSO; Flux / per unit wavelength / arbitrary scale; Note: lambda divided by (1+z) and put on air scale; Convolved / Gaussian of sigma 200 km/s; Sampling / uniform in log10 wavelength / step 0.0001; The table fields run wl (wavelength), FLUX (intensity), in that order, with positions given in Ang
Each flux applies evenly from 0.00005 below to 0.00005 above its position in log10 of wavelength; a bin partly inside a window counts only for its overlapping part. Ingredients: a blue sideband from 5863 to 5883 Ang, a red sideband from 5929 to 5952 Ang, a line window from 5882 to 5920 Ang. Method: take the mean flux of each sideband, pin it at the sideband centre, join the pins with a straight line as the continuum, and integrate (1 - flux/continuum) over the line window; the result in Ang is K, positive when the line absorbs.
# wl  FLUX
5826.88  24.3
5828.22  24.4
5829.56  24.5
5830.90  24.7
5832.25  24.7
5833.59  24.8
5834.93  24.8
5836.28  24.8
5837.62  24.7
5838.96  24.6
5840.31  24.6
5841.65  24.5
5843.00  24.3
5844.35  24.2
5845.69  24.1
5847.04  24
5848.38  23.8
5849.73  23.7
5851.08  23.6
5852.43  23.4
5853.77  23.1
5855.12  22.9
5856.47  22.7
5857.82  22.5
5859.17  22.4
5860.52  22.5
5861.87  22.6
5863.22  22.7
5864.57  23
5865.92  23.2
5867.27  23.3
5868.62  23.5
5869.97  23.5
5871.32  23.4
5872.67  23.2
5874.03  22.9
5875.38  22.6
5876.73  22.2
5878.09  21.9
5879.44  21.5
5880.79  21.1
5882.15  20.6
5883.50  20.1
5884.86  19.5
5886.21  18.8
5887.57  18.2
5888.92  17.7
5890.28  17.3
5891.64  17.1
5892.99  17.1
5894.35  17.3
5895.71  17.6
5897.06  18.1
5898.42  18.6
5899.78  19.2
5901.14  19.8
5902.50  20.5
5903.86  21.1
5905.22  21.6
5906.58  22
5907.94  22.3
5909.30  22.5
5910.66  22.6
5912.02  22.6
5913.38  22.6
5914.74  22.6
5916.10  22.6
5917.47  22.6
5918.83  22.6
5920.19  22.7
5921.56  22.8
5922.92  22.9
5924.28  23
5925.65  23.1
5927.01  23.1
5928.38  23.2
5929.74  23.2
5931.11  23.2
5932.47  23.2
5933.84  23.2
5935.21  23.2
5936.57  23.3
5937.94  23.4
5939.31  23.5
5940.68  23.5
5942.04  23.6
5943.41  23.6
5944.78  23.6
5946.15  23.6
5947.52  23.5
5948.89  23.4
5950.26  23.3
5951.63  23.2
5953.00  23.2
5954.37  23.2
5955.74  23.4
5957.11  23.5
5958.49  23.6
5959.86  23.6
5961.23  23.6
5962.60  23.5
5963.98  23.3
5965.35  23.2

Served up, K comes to 4.5 Ang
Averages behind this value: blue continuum 22.6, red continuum 23.4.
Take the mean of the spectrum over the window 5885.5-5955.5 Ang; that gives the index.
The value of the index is 21.8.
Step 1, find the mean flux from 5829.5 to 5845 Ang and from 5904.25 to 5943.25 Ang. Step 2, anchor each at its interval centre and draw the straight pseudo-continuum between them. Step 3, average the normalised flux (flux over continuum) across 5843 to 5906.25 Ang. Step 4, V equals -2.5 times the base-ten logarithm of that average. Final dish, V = 0.12 mag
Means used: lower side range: 24.6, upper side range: 22.9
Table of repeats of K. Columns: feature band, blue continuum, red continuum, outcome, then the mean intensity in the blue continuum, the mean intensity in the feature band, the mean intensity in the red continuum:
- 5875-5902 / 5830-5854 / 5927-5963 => 5.19 Ang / 24.3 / 19.3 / 23.4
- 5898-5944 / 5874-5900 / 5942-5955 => -1.84 Ang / 19.4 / 22.5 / 23.4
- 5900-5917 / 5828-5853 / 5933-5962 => 1.37 Ang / 24.3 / 21.8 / 23.4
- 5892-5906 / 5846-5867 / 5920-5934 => 2.43 Ang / 23.1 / 19.1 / 23.1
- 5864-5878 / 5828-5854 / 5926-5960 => 0.57 Ang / 24.3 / 23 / 23.4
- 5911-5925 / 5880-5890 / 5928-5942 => -0.46 Ang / 19.4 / 22.7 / 23.3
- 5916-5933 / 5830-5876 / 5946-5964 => 0.38 Ang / 23.6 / 22.9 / 23.4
